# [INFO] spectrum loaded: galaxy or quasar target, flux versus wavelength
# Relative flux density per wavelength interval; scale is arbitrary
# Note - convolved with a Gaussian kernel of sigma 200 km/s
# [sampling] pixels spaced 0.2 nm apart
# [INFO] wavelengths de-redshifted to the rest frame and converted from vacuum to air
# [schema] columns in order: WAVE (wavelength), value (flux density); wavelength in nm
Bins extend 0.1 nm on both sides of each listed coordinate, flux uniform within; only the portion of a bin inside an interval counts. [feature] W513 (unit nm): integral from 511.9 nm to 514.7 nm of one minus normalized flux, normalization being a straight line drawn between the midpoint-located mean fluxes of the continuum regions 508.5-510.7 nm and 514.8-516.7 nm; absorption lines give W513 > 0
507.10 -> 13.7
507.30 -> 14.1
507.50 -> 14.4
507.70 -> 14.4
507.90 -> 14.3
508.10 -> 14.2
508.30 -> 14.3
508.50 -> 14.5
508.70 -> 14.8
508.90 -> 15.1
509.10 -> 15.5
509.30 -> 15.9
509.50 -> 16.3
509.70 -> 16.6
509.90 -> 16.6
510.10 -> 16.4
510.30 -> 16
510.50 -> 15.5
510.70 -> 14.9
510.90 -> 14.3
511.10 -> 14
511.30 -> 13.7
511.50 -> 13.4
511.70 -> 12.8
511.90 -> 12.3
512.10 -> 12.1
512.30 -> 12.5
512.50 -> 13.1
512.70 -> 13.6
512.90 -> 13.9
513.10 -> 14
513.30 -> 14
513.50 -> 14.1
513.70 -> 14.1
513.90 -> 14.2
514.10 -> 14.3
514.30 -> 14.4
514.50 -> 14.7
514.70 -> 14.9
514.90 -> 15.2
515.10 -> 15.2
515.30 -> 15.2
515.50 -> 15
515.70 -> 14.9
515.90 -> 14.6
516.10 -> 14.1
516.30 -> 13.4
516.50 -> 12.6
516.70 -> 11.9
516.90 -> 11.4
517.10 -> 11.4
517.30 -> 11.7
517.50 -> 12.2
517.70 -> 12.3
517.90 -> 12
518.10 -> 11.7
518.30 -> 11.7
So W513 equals 0.21 nm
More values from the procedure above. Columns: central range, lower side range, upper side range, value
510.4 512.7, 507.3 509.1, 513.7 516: 0.18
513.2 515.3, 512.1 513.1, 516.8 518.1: -0.30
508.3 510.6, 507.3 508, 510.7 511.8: -0.27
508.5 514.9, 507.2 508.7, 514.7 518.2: -0.27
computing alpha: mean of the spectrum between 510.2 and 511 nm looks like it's 15.2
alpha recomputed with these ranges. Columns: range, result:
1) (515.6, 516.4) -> 14.2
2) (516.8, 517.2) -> 11.4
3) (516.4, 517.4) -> 11.8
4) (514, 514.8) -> 14.6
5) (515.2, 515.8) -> 15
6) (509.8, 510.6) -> 16.1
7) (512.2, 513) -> 13.3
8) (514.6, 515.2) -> 15.1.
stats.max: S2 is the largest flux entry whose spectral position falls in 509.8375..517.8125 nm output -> 16.6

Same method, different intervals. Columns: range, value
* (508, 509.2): 15.5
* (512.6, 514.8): 14.9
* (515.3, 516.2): 15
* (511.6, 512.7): 13.6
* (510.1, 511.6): 16.4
